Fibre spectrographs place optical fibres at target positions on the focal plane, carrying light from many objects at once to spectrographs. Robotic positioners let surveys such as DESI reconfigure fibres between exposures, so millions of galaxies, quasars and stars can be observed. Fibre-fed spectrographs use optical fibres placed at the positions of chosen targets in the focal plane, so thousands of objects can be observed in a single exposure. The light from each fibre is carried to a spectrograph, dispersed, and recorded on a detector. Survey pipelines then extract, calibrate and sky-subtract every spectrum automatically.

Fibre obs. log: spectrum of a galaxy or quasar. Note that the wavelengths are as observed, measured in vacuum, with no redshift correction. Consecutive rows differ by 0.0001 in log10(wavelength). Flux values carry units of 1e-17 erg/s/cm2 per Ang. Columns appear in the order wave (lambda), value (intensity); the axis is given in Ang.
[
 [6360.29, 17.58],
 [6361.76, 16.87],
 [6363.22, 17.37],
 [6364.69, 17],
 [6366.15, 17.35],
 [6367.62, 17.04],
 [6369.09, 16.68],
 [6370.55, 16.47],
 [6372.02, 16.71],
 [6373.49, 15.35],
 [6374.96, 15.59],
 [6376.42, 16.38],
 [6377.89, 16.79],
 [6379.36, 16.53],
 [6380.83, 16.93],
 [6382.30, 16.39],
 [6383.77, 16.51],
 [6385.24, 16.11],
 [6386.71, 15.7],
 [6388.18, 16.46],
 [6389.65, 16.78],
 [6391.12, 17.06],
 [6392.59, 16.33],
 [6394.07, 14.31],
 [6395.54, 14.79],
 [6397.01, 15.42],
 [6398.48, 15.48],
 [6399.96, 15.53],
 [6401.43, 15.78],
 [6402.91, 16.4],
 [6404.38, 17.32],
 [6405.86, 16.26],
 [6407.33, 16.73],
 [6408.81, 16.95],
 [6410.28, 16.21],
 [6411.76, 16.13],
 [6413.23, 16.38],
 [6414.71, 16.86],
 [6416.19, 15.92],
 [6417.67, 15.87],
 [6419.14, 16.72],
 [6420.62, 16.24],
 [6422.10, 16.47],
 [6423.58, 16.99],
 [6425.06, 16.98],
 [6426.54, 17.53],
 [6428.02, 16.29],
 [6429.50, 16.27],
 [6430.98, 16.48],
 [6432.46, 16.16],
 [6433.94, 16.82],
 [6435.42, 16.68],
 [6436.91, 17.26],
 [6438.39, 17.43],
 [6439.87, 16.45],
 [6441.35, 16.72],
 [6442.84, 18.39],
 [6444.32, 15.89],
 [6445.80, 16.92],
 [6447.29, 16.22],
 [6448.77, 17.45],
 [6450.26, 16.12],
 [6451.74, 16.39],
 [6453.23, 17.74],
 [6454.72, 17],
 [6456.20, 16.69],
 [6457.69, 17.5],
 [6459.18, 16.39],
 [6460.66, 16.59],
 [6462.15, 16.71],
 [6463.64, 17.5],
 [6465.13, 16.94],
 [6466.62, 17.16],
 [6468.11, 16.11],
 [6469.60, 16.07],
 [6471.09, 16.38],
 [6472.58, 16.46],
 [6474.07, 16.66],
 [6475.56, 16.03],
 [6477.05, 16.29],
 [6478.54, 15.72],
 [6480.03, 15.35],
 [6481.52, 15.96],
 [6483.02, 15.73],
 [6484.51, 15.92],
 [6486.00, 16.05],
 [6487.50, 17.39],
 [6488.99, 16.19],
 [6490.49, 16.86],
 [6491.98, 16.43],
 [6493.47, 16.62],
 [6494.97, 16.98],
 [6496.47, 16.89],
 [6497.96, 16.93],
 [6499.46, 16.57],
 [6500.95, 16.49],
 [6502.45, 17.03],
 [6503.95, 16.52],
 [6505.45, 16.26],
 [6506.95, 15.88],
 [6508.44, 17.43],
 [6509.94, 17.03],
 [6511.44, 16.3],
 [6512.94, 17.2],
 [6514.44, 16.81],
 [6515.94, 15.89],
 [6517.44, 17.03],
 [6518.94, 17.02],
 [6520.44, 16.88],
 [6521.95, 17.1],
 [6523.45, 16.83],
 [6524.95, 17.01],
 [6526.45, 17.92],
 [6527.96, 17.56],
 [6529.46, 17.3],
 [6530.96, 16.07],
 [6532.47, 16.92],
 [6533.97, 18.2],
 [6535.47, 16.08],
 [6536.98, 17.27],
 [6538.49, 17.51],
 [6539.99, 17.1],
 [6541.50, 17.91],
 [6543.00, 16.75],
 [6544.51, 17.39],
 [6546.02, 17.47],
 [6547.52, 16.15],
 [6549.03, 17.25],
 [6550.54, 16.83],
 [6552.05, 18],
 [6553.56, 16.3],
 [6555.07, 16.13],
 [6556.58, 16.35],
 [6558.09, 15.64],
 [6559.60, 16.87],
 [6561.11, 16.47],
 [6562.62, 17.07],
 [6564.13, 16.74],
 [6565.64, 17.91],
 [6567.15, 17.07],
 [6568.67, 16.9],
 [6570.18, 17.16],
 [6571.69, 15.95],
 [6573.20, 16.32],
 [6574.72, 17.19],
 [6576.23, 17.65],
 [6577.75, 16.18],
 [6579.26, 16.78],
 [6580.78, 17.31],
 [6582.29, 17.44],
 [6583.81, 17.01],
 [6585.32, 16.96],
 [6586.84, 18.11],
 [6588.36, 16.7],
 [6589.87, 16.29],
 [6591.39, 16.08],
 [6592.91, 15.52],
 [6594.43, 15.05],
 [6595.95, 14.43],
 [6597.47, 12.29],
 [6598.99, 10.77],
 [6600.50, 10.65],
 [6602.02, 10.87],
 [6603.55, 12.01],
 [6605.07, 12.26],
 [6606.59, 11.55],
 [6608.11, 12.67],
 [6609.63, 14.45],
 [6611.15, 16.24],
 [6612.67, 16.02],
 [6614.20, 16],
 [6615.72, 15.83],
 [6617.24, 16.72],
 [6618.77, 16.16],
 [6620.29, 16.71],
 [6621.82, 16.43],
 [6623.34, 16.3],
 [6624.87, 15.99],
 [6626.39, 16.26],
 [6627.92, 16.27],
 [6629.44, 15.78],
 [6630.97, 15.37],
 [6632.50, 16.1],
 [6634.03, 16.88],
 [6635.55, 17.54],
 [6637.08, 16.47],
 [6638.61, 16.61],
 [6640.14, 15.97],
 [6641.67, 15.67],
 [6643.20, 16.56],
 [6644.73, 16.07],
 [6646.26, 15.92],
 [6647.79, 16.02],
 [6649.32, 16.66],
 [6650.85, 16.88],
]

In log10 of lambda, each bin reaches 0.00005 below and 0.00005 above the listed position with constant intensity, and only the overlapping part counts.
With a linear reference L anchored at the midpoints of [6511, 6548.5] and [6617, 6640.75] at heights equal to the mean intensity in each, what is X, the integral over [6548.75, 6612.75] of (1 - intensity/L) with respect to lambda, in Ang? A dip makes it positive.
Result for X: 4.0 Ang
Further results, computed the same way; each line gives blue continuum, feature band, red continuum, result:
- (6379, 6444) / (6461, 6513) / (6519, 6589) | 0.7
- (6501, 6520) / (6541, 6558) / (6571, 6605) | -1.0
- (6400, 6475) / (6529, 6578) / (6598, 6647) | -3.8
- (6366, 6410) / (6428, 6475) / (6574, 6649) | -2.0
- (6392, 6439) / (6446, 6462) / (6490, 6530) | -0.3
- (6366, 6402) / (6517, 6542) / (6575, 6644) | -2.3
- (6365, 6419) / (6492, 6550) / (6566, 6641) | -3.8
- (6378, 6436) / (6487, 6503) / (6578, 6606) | -1.2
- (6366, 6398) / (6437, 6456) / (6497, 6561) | -0.4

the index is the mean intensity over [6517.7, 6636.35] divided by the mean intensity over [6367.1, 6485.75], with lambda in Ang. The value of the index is 0.98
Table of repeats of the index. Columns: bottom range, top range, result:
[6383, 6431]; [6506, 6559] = 1.04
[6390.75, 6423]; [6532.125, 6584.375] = 1.05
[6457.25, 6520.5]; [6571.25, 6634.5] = 0.93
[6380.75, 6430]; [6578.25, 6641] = 0.94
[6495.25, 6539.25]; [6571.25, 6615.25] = 0.89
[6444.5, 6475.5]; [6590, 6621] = 0.85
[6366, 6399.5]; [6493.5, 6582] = 1.04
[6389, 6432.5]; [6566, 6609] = 0.93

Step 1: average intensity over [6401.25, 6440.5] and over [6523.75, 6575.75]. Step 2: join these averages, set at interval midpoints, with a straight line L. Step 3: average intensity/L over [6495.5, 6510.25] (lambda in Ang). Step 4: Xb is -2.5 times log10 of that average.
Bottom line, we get 0.01 mag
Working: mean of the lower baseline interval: 16.6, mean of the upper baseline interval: 17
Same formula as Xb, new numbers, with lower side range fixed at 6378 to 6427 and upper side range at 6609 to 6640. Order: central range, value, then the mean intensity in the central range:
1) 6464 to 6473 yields -0.019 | 16.6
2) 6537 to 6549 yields -0.062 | 17.2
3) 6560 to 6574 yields -0.040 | 16.8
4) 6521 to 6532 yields -0.055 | 17.1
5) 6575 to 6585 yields -0.055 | 17.1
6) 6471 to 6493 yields 0.002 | 16.2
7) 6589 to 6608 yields 0.228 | 13.2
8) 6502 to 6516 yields -0.027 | 16.7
